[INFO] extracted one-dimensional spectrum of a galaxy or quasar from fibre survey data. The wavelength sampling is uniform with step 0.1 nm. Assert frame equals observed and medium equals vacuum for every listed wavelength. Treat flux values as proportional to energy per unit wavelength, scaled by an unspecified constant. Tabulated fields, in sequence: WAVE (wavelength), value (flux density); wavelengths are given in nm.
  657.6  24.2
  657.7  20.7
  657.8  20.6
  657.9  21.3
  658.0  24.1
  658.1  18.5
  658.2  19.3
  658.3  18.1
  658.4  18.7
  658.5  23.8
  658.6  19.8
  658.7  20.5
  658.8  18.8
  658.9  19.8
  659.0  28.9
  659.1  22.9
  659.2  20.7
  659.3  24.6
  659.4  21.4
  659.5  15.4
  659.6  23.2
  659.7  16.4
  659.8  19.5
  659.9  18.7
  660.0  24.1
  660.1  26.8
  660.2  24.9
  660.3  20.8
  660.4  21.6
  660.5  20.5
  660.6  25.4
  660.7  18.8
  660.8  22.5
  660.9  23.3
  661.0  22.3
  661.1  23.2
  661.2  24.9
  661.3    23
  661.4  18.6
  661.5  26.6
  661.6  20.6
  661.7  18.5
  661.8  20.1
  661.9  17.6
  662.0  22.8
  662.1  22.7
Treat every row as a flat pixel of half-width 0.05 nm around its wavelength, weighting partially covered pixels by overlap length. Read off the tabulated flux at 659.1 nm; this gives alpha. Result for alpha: 22.9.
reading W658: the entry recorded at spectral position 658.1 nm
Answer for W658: 18.5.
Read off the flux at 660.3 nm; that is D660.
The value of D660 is 20.8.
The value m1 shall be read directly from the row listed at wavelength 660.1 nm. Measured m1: 26.8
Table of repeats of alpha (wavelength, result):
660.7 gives 18.8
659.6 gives 23.2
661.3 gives 23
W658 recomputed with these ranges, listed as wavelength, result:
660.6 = 25.4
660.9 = 23.3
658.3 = 18.1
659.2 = 20.7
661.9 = 17.6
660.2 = 24.9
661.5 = 26.6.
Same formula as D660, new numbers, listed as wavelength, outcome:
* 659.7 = 16.4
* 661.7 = 18.5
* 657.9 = 21.3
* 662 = 22.8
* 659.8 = 19.5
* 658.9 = 19.8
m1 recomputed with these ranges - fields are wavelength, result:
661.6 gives 20.6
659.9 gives 18.7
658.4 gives 18.7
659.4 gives 21.4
